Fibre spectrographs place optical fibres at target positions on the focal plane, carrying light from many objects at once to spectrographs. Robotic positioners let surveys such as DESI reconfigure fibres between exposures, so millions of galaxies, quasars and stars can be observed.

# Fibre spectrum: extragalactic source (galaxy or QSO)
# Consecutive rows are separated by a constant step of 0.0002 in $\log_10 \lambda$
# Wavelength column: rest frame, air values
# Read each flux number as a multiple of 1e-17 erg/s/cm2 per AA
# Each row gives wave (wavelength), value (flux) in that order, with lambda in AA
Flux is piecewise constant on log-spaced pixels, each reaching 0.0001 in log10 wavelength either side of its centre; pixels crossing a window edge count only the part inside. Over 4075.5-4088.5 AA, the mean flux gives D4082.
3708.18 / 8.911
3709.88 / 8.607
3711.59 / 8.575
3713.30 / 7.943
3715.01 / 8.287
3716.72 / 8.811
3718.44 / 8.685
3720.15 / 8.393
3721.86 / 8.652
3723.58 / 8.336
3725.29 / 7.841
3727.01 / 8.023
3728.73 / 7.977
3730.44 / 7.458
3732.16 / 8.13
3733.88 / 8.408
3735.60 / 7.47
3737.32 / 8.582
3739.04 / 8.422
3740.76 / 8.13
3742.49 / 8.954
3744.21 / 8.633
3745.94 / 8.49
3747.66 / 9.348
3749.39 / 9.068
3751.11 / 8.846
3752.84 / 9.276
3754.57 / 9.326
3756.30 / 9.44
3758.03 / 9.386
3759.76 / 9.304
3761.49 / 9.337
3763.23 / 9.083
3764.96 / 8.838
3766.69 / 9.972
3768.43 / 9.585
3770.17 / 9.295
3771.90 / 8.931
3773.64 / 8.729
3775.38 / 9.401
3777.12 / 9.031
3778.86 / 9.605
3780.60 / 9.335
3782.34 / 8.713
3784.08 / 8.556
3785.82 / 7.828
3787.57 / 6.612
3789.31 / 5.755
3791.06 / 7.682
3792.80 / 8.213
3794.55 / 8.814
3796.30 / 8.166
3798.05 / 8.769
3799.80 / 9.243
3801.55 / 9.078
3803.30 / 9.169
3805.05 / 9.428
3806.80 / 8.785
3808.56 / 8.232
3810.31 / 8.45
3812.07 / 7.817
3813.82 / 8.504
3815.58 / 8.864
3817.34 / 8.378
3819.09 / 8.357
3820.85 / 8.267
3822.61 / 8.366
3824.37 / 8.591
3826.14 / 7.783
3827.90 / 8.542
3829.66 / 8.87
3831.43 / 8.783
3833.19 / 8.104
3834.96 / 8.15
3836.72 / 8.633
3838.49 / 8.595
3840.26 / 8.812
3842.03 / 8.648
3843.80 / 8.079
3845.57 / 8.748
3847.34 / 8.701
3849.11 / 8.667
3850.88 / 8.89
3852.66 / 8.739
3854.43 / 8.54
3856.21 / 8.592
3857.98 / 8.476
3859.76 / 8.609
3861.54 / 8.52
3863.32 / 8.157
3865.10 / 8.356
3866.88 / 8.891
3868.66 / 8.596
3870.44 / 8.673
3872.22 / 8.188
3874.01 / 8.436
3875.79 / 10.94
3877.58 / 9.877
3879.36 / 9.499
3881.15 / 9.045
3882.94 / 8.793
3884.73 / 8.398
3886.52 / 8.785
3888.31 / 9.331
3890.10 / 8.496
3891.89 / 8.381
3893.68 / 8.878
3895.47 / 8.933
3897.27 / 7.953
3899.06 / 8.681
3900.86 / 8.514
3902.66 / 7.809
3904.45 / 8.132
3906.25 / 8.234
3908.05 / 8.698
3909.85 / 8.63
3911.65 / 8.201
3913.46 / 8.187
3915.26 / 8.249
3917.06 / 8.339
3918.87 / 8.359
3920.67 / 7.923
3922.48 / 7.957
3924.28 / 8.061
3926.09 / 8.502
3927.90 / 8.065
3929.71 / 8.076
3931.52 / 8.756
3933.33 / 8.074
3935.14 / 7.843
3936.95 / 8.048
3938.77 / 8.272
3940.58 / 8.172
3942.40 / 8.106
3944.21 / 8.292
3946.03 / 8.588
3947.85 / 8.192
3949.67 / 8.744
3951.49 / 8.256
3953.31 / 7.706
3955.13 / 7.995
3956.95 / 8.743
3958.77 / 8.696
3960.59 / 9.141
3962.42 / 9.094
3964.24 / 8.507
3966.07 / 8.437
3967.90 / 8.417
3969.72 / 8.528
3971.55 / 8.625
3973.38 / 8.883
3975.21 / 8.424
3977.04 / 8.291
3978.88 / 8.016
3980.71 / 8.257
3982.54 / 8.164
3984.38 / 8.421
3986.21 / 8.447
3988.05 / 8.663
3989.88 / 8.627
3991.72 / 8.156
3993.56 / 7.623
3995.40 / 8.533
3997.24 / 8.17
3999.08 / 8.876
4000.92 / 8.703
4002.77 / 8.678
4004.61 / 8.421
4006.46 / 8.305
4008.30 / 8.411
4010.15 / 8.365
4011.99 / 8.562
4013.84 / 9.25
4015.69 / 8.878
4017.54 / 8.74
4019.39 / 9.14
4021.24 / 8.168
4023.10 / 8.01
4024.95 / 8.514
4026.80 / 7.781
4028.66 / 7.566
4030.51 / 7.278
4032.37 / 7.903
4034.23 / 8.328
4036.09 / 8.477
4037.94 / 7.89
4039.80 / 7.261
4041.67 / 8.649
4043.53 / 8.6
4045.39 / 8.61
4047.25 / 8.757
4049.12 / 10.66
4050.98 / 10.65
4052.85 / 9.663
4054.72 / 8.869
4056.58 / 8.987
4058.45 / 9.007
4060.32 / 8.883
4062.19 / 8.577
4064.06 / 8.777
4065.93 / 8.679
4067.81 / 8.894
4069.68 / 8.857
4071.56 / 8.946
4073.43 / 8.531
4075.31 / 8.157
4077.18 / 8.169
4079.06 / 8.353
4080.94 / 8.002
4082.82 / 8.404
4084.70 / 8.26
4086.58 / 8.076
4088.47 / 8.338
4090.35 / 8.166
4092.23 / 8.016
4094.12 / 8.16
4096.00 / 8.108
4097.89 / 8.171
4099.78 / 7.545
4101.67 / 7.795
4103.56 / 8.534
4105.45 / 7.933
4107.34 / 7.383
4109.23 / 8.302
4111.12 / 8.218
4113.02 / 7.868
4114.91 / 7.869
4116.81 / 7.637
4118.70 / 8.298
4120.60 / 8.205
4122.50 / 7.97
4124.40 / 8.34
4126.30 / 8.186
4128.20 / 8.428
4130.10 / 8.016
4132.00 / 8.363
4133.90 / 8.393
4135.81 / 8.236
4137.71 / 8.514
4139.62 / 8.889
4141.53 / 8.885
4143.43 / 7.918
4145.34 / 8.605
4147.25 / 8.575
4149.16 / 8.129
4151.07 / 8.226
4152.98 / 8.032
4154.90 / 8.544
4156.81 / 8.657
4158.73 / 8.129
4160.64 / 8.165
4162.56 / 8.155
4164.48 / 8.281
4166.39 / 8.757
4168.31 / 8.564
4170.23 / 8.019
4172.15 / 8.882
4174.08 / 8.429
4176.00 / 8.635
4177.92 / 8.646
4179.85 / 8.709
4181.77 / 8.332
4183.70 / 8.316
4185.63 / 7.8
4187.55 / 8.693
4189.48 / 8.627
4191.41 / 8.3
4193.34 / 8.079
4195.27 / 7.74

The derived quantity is 8.22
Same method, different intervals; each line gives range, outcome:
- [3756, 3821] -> 8.71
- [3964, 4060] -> 8.53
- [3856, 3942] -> 8.51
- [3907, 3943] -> 8.23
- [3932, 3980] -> 8.39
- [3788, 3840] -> 8.42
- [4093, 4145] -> 8.16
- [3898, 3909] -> 8.34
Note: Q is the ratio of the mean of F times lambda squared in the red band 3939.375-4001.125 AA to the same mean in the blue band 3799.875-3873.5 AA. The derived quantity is 1.1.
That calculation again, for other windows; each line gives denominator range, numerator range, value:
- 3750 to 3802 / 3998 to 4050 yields 1.09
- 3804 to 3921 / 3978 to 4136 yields 1.08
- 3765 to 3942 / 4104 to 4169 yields 1.11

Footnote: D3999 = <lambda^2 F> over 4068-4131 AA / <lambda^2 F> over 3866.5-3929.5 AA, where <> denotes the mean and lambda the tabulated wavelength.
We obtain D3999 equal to 1.05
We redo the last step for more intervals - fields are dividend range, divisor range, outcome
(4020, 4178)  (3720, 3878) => 1.13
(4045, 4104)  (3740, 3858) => 1.14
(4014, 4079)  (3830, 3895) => 1.08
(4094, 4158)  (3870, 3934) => 1.07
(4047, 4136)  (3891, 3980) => 1.09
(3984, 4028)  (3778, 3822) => 1.12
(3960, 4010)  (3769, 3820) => 1.09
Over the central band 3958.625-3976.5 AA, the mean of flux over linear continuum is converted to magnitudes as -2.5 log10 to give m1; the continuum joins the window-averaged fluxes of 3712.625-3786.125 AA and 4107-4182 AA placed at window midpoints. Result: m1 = -0.02 mag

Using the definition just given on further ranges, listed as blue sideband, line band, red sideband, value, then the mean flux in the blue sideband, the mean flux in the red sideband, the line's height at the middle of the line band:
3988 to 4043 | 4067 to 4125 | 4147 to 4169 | 0.02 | 8.33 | 8.34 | 8.34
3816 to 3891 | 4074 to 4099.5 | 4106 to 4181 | 0.03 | 8.67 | 8.31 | 8.38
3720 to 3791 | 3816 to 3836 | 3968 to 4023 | 0.03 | 8.64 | 8.49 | 8.59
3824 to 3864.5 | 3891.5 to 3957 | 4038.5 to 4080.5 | 0.05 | 8.53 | 8.82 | 8.64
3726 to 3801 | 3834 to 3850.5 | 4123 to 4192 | 0.00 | 8.65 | 8.4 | 8.6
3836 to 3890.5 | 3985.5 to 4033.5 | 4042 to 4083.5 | 0.06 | 8.77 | 8.86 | 8.84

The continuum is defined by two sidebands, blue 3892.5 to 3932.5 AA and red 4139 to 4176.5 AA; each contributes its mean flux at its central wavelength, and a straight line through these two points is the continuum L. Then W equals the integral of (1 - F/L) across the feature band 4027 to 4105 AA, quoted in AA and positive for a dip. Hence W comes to -0.8 AA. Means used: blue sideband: 8.32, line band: 8.47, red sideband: 8.42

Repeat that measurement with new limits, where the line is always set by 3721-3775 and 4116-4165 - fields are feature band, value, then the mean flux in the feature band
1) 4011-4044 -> 0.6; 8.27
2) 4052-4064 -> -0.8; 8.98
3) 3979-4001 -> 0.3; 8.36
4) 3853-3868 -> 0.2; 8.53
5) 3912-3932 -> 0.8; 8.21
